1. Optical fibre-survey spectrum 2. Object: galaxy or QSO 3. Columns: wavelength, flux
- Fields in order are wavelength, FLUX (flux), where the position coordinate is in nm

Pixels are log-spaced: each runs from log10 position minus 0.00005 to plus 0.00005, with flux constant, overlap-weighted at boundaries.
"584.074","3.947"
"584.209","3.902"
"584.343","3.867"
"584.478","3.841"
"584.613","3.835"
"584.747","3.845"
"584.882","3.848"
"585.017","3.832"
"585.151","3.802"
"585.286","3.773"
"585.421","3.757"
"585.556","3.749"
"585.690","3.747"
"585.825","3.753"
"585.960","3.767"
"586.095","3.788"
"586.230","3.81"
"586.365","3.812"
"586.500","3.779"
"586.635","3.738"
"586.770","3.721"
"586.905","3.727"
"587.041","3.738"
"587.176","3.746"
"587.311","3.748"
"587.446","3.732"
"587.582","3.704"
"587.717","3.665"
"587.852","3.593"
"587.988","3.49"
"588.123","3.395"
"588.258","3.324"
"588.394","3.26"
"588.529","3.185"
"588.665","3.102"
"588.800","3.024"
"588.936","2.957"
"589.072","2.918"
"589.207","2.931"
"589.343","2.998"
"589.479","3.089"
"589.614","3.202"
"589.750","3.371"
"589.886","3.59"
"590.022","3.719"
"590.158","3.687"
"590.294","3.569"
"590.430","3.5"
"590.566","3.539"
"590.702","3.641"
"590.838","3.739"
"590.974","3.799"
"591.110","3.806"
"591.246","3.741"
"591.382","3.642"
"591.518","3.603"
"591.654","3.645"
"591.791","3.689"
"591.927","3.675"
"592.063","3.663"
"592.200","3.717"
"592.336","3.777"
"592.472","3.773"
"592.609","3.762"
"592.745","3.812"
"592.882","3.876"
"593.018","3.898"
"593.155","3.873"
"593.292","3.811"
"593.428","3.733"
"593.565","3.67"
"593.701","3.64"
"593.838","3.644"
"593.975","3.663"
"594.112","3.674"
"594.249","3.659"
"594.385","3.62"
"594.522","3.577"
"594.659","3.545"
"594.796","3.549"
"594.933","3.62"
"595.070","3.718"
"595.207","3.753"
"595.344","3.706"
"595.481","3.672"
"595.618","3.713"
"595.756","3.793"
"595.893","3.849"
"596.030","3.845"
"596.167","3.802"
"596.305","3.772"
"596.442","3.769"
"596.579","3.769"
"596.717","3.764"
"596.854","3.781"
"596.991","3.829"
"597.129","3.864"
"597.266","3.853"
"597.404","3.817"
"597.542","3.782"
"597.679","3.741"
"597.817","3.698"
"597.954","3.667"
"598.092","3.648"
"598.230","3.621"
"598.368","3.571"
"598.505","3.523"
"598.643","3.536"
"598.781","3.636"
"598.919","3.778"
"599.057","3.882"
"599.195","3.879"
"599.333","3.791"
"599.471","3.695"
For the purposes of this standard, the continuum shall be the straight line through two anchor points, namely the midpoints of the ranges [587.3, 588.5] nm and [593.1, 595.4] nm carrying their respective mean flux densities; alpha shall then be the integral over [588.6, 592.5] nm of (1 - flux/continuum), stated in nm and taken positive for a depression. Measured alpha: 0.114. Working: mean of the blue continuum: 3.53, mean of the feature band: 3.48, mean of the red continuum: 3.67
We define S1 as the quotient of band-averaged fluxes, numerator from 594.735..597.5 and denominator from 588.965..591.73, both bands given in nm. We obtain 1.1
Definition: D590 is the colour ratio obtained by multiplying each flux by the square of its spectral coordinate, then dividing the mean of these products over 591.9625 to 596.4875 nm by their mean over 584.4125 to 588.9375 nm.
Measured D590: 1.05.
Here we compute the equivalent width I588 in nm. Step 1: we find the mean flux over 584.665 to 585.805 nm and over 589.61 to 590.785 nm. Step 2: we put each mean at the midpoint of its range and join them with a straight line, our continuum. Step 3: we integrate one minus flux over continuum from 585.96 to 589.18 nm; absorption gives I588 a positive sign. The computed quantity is 0.15 nm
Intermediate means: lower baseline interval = 3.8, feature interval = 3.52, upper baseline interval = 3.55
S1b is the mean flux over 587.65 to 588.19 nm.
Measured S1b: 3.54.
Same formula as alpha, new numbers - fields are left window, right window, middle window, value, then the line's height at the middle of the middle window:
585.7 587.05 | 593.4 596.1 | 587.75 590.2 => 0.31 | 3.74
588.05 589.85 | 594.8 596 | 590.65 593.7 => -0.27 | 3.43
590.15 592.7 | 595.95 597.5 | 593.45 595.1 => 0.05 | 3.75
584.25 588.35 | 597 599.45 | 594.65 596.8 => 0.00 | 3.73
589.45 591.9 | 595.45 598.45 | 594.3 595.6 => 0.02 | 3.71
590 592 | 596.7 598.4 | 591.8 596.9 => -0.03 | 3.71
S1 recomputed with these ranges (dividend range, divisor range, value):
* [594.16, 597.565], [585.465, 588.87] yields 1.04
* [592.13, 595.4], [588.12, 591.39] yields 1.10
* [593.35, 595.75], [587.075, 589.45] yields 1.10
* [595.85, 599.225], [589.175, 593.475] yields 1.03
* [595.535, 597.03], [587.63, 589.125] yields 1.16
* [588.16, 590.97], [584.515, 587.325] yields 0.88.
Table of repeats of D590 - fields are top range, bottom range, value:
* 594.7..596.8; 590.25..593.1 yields 1.02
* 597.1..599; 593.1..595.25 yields 1.02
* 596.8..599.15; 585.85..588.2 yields 1.04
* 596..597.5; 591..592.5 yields 1.04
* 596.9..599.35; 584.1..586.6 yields 1.02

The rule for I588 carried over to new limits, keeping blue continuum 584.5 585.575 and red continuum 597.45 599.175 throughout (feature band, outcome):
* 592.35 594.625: 0.00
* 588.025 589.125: 0.18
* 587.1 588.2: 0.04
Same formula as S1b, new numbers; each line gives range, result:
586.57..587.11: 3.73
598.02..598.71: 3.58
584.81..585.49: 3.8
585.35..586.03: 3.76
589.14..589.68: 3.06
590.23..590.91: 3.6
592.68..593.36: 3.85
